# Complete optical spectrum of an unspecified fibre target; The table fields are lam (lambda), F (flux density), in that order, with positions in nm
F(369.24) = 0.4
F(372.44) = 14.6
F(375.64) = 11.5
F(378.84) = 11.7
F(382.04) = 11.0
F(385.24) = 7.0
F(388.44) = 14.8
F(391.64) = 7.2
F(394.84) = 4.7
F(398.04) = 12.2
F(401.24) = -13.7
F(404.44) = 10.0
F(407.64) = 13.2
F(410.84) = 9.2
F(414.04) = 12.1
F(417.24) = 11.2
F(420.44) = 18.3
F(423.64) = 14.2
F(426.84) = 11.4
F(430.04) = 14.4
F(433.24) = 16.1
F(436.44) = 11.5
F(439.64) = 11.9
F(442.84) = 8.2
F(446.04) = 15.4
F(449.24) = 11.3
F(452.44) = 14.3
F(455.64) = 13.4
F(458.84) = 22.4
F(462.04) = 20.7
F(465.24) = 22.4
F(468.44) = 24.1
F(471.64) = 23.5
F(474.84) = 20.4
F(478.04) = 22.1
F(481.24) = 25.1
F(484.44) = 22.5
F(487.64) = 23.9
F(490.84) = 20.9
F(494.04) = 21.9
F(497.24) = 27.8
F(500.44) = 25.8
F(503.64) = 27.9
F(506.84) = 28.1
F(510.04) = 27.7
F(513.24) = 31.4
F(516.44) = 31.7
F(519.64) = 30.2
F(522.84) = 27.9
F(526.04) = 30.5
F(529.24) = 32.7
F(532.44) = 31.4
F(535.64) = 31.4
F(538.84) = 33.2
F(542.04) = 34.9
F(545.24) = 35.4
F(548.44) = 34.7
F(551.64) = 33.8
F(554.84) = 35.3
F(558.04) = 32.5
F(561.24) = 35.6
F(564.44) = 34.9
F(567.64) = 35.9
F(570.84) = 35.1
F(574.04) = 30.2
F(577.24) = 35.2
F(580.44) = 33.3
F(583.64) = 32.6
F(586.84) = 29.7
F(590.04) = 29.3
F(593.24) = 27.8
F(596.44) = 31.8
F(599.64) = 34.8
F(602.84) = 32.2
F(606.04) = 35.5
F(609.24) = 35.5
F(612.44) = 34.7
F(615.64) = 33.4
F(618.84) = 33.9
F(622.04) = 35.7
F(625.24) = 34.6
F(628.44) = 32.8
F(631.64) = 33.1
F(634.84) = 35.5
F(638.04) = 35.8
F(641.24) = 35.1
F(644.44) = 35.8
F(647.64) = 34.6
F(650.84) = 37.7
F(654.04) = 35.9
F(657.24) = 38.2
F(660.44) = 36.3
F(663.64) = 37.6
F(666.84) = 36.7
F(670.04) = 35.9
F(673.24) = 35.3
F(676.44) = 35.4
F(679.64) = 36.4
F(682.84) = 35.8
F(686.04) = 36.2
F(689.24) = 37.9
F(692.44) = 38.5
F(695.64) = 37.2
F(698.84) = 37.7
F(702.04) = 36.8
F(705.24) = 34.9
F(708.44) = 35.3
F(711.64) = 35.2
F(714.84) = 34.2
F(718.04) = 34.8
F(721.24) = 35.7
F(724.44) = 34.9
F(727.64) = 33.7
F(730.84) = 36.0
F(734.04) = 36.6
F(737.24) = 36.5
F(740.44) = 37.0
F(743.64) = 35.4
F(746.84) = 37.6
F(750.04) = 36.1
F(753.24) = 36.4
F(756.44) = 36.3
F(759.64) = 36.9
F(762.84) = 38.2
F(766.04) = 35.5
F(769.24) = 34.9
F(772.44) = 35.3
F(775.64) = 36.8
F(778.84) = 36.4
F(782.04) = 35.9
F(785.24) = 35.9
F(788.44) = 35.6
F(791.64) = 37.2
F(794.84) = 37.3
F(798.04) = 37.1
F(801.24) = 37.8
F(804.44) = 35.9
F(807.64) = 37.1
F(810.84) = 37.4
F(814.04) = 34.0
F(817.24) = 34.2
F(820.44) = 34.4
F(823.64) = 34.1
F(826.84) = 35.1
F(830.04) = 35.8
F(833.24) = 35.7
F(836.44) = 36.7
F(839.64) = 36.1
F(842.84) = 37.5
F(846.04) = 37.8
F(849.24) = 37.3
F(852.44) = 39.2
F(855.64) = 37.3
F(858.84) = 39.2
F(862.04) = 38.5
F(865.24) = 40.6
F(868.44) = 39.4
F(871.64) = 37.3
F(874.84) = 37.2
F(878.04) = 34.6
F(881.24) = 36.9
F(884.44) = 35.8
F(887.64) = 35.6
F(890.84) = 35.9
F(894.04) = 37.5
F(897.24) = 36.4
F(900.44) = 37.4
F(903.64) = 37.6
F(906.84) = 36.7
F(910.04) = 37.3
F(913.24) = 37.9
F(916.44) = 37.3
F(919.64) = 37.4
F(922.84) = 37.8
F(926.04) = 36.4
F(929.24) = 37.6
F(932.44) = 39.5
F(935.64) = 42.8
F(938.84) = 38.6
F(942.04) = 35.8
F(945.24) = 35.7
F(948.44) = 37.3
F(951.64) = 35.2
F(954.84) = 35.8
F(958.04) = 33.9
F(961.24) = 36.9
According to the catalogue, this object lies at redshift 0.15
